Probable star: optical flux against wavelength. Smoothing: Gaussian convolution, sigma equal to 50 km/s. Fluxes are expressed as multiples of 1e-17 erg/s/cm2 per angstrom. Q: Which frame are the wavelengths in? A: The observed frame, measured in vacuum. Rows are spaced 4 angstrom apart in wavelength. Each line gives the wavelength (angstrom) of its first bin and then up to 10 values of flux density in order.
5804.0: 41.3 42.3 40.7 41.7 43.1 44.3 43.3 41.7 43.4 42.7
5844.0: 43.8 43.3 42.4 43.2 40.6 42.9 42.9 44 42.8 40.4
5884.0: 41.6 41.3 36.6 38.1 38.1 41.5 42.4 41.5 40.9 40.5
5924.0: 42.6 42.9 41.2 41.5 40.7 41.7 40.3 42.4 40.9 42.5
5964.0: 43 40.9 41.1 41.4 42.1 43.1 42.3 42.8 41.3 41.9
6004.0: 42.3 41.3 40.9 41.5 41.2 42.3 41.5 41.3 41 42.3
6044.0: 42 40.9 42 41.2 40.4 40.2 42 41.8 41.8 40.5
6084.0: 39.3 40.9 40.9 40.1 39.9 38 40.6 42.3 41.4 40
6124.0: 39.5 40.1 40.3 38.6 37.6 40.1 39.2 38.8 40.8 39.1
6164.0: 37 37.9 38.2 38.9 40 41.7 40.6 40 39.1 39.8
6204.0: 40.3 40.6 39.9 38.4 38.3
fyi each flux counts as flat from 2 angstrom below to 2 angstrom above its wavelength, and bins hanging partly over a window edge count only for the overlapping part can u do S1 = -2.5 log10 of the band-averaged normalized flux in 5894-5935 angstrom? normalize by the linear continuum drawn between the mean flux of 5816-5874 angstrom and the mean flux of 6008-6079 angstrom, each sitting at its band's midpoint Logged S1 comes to 0.04 mag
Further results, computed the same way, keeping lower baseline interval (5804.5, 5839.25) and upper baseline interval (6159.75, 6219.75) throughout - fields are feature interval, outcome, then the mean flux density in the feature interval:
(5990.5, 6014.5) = -0.02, 41.7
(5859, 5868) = 0.00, 42.1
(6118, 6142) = 0.02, 39.4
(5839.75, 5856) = -0.02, 43.1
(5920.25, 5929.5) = -0.02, 42.3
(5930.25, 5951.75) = 0.01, 41.2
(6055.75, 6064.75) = 0.00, 40.5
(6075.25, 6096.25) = -0.01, 40.6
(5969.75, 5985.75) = -0.02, 41.9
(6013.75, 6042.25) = -0.02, 41.6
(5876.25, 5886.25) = 0.02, 41.3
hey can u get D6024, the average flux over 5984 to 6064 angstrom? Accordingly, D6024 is 41.6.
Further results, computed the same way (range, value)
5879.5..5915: 40.2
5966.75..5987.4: 41.8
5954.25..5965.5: 42.1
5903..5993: 41.7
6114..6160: 39.6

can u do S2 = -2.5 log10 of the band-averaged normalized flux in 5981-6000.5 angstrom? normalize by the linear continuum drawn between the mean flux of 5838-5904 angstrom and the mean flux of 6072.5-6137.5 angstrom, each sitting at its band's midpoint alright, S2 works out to -0.04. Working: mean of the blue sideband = 41.5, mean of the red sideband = 40.3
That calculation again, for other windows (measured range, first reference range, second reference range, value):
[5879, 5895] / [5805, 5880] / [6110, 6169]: 0.06 mag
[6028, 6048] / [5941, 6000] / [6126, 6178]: -0.02 mag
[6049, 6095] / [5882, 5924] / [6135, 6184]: -0.04 mag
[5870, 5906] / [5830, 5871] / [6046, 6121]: 0.05 mag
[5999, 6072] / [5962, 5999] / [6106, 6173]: -0.01 mag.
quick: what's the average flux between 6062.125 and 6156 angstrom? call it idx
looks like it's 40.2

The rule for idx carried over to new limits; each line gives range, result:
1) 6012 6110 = 41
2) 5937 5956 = 41.2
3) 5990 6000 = 42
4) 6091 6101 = 40.3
